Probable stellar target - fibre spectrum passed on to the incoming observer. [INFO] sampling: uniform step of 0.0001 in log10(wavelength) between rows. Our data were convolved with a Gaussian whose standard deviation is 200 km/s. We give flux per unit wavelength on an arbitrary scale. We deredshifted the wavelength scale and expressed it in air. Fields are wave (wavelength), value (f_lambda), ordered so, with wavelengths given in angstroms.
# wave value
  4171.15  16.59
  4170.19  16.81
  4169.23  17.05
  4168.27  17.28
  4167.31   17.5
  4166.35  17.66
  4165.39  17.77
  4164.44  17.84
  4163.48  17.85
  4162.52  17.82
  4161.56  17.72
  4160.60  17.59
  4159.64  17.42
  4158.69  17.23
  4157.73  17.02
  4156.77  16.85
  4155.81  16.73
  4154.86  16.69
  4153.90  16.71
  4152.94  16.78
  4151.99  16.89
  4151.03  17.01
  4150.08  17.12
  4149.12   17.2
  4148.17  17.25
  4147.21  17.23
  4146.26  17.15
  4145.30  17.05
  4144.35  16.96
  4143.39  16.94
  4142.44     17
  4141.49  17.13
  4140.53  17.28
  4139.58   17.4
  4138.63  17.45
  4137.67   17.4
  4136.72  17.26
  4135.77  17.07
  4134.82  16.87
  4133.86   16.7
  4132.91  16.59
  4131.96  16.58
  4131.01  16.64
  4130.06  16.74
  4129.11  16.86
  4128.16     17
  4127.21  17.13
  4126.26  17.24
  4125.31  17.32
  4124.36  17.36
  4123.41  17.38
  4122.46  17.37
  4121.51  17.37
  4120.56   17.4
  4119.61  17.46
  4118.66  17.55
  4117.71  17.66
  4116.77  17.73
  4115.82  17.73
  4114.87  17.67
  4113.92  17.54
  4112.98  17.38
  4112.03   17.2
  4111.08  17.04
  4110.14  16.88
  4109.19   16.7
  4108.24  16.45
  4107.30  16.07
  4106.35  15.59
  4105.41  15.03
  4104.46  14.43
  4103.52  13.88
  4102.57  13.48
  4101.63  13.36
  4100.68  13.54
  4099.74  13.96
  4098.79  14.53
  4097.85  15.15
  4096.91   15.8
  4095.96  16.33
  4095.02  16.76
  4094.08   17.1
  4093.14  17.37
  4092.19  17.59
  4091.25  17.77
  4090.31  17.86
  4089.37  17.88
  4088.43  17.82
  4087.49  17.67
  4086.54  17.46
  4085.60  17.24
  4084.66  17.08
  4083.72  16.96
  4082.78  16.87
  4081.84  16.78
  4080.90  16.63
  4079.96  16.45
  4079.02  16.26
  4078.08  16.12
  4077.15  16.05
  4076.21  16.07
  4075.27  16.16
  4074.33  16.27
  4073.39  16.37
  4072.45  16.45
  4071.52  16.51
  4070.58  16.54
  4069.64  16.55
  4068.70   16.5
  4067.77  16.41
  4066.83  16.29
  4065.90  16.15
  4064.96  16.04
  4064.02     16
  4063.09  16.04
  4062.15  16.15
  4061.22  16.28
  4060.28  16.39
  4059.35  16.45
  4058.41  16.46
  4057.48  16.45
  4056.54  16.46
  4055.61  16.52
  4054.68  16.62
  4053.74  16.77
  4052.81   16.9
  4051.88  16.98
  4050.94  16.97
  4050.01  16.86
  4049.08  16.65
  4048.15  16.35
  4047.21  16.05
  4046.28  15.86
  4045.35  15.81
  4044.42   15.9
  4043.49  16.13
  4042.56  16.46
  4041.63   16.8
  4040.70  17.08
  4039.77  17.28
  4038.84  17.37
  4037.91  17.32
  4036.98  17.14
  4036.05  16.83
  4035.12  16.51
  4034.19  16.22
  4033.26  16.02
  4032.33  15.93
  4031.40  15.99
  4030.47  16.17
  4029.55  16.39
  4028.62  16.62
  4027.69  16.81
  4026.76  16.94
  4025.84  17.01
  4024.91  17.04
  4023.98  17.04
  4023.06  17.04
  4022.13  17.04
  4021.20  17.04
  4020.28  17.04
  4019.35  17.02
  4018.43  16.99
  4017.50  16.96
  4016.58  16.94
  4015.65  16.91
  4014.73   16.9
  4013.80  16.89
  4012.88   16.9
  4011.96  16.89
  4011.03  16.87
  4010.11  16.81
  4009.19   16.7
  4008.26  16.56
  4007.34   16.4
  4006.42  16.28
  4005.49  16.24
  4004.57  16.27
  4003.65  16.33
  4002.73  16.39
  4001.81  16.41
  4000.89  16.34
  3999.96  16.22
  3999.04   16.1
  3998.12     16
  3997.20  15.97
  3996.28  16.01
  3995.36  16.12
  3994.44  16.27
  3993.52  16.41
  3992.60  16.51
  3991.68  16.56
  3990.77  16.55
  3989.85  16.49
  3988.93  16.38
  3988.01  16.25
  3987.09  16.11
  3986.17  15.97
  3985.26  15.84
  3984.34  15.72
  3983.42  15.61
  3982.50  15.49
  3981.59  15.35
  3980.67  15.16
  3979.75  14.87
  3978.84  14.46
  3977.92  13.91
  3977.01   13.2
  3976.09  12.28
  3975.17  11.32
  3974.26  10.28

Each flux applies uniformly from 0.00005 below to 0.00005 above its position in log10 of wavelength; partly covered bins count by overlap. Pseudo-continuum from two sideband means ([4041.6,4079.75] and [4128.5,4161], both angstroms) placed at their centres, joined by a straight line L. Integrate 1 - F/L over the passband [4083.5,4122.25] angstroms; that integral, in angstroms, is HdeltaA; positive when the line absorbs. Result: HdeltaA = 0.4 angstroms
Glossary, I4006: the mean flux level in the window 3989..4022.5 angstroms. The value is 16.6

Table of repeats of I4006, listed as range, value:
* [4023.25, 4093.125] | 16.6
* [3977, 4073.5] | 16.4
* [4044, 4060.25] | 16.5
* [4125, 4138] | 17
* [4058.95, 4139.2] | 16.6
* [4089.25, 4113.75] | 16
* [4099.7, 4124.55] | 16.4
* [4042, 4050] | 16.2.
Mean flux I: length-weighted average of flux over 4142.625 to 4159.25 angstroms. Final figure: 17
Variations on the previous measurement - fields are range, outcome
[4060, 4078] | 16.3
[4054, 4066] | 16.3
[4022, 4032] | 16.7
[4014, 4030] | 16.9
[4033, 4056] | 16.6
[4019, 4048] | 16.6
